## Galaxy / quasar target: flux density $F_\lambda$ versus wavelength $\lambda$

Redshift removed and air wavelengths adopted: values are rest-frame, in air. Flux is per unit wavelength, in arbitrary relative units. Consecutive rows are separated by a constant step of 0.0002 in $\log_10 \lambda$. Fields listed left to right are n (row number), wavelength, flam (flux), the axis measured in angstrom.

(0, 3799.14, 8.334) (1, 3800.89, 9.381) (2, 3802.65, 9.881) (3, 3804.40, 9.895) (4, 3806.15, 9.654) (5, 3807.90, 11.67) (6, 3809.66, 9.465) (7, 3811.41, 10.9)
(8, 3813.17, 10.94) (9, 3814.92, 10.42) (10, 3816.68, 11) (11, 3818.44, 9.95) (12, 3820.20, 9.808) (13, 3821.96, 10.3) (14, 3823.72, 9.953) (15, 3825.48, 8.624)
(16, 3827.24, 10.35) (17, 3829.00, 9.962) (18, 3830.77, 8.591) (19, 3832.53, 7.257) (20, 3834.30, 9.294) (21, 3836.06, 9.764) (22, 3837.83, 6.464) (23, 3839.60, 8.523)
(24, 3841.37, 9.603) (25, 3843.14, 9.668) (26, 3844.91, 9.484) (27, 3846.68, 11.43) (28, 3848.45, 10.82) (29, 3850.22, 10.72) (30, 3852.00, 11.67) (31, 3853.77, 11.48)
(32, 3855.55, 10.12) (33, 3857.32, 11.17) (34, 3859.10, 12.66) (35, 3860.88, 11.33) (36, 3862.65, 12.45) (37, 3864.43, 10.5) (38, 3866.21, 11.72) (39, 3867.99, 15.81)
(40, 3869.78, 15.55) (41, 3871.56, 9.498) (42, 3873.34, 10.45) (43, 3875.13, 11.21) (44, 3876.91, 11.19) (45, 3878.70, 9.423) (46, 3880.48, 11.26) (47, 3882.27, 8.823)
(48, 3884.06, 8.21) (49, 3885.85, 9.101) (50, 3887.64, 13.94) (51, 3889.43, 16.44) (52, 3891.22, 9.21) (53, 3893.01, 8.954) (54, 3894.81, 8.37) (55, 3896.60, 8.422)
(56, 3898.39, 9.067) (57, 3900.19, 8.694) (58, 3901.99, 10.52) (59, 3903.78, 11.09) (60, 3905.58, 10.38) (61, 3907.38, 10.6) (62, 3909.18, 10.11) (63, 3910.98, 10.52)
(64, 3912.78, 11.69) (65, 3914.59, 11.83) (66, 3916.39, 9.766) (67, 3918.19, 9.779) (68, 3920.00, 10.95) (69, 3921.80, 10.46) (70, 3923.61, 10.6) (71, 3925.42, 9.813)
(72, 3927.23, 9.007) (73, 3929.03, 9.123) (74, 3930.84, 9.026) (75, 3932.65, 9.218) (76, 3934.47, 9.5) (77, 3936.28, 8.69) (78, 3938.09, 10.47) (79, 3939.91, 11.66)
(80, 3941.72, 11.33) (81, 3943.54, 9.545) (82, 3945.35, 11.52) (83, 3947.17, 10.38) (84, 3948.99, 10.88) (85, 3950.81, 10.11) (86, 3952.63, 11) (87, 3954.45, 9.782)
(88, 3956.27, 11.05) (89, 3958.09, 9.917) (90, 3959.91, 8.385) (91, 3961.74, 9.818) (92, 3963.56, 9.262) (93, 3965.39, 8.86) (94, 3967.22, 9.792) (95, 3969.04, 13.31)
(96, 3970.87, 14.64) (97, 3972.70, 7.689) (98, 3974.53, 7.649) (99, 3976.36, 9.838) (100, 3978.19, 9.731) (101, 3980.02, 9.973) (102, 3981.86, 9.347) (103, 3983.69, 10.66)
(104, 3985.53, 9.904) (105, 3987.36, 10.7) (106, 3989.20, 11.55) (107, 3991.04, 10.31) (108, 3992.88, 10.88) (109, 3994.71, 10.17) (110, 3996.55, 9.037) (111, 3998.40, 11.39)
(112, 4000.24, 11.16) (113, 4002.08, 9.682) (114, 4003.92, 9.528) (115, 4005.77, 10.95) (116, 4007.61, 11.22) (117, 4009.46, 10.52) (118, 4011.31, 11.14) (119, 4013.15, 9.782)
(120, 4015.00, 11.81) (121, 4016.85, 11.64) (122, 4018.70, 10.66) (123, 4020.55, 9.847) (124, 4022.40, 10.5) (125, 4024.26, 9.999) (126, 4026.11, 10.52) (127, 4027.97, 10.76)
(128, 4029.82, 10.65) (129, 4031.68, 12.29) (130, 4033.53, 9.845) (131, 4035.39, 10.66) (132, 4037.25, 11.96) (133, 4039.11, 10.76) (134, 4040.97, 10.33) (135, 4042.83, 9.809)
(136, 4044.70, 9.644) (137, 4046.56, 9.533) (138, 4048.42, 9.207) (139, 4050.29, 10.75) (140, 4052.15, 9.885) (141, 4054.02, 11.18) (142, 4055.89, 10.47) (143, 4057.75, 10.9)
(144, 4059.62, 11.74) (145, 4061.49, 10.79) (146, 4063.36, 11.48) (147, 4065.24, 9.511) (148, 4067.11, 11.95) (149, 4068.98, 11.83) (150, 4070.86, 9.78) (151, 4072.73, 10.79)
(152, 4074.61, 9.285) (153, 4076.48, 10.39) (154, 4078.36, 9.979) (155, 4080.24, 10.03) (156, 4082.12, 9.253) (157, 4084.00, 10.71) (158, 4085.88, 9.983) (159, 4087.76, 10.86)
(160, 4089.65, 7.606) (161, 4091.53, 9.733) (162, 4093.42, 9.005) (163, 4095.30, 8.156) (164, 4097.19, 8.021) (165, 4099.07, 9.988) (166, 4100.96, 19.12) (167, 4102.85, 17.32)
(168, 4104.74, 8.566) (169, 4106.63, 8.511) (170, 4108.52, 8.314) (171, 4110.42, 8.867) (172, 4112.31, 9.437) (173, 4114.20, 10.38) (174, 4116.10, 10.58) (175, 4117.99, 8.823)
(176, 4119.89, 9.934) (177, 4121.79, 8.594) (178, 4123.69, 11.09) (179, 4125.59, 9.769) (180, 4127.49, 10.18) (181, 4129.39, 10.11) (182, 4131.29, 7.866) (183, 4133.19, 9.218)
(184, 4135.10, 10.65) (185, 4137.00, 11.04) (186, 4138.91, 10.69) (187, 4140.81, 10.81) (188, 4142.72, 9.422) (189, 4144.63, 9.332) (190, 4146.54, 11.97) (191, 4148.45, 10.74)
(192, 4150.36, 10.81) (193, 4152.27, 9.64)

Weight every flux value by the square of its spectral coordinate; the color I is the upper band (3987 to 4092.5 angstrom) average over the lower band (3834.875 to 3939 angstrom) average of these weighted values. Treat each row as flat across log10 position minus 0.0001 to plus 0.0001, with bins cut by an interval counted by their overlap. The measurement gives 1.08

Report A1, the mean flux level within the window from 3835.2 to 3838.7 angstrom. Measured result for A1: 8.1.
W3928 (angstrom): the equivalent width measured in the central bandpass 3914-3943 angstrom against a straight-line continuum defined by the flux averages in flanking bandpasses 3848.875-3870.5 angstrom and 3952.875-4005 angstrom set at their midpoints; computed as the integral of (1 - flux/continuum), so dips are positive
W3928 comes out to 2.4 angstrom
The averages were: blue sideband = 12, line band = 10.1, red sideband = 10.2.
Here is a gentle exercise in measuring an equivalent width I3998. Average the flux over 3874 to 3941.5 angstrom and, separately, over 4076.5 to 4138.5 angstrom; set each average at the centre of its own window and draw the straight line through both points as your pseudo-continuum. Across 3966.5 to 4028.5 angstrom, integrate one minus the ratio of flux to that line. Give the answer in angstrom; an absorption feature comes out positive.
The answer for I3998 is -2.1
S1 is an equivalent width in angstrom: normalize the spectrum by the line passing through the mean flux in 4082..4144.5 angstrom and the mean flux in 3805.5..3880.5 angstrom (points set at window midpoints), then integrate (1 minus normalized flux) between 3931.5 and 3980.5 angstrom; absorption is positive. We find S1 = 0.89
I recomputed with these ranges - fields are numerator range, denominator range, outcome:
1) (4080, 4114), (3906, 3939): 1.11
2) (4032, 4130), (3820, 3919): 1.10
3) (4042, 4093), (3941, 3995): 1.05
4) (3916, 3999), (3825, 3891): 1.00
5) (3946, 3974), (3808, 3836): 1.12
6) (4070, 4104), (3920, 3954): 1.12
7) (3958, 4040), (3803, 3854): 1.15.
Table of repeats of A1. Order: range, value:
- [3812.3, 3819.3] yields 10.6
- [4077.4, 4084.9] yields 9.98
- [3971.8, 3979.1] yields 8.73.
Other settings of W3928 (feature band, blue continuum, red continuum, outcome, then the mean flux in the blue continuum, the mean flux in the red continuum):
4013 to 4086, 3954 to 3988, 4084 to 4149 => -3.3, 10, 10.1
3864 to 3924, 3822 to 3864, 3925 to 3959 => -3.7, 10.1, 10.1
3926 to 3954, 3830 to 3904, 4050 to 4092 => 0.9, 10.5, 10.4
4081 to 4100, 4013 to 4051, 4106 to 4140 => 1.2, 10.5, 9.69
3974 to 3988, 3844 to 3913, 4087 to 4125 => 1.0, 10.9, 10.1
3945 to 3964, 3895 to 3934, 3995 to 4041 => 0.1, 10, 10.7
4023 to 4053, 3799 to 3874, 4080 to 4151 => -0.6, 10.4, 10.1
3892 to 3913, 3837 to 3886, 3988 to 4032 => 1.8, 10.8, 10.6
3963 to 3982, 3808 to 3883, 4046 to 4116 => 0.7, 10.5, 10.4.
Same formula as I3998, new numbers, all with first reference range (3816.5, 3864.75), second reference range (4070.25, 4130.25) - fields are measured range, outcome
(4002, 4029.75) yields -1.4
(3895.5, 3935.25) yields 0.4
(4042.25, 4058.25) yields -0.1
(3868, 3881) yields -1.9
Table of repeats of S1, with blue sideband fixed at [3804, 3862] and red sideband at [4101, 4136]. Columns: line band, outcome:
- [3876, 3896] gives -0.6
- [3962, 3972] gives -0.9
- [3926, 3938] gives 1.1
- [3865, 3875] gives -2.3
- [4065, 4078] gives -0.5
